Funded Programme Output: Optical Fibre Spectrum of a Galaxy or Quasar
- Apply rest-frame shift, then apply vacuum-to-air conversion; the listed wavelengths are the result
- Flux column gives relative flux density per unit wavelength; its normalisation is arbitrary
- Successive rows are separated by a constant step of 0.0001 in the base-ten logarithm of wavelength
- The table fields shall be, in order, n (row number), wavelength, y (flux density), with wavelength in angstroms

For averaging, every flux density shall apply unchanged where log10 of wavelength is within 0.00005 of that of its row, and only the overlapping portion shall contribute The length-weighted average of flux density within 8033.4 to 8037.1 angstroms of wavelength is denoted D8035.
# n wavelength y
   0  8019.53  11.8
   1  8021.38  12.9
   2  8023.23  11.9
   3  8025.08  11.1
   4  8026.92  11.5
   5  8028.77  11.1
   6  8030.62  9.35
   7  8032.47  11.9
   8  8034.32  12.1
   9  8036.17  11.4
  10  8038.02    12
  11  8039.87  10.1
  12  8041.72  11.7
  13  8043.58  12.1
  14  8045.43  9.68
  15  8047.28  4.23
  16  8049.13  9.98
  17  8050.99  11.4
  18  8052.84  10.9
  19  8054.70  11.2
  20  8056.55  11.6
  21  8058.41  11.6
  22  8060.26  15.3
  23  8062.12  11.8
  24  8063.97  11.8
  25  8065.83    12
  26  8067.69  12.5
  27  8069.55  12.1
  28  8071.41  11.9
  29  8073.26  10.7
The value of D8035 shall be 11.8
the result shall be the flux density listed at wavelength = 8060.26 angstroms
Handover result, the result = 15.3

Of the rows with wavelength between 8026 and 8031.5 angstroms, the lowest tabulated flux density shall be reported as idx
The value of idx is 9.35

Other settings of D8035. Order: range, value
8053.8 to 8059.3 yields 11.5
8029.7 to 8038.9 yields 11.3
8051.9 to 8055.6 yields 11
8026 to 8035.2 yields 11.2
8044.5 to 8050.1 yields 7.99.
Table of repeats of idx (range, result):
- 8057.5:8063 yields 11.6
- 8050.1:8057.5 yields 10.9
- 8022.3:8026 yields 11.1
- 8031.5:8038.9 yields 11.4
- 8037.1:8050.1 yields 4.23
